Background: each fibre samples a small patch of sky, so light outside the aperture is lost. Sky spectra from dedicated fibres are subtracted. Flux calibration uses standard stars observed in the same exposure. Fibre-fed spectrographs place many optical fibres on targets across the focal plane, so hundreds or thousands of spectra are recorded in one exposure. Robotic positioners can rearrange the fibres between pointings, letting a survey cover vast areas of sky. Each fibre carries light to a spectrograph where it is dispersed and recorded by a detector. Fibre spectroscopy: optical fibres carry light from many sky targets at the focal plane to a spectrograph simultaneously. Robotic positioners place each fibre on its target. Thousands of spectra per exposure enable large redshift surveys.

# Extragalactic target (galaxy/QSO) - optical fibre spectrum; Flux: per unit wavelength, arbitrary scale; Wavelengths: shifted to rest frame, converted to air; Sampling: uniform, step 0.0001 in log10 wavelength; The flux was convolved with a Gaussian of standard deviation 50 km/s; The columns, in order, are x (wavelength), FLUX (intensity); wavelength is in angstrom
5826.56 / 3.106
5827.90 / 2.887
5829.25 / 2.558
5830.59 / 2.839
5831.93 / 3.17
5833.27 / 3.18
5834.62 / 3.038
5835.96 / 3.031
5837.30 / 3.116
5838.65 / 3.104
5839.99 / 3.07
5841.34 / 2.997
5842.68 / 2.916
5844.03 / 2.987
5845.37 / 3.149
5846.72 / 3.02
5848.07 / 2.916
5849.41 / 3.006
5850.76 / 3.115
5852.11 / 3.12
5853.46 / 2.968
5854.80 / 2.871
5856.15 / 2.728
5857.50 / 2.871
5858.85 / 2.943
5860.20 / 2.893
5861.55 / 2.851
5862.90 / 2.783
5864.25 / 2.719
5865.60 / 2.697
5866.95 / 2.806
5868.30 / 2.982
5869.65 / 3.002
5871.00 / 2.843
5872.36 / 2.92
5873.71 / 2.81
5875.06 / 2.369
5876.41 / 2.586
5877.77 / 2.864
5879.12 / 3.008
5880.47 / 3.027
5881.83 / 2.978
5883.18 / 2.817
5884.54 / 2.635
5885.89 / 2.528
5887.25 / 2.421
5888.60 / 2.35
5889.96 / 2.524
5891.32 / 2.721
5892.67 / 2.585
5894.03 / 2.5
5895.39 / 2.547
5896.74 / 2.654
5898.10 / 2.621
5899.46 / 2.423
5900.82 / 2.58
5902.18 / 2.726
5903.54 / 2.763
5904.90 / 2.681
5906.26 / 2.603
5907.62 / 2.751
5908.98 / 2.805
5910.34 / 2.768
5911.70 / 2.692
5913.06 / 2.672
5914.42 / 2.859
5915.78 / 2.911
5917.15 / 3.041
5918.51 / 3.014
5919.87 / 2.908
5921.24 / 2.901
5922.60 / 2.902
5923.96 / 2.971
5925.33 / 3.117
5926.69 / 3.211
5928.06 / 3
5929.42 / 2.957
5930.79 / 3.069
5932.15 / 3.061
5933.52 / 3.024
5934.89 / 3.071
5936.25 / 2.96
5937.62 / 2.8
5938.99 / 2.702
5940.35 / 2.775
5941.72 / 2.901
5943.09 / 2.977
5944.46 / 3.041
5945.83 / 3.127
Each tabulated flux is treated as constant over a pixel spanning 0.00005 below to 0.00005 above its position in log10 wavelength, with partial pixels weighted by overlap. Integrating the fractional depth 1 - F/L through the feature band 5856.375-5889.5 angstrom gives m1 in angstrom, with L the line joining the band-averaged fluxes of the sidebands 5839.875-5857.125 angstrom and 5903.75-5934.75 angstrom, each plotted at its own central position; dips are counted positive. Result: 2.02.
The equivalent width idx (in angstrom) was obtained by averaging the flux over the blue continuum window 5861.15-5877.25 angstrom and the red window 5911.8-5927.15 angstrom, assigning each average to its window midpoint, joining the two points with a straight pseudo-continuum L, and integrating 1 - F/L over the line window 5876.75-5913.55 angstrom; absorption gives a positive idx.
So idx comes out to 2.4 angstrom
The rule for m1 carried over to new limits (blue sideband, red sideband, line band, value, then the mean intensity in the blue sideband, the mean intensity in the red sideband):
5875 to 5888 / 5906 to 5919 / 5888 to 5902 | 1.08 angstrom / 2.74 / 2.82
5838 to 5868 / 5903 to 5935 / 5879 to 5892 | 1.03 angstrom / 2.93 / 2.9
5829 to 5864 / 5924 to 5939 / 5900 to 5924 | 1.59 angstrom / 2.97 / 3.01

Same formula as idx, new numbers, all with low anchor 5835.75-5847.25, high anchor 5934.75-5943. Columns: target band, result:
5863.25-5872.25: 0.5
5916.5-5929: -0.5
